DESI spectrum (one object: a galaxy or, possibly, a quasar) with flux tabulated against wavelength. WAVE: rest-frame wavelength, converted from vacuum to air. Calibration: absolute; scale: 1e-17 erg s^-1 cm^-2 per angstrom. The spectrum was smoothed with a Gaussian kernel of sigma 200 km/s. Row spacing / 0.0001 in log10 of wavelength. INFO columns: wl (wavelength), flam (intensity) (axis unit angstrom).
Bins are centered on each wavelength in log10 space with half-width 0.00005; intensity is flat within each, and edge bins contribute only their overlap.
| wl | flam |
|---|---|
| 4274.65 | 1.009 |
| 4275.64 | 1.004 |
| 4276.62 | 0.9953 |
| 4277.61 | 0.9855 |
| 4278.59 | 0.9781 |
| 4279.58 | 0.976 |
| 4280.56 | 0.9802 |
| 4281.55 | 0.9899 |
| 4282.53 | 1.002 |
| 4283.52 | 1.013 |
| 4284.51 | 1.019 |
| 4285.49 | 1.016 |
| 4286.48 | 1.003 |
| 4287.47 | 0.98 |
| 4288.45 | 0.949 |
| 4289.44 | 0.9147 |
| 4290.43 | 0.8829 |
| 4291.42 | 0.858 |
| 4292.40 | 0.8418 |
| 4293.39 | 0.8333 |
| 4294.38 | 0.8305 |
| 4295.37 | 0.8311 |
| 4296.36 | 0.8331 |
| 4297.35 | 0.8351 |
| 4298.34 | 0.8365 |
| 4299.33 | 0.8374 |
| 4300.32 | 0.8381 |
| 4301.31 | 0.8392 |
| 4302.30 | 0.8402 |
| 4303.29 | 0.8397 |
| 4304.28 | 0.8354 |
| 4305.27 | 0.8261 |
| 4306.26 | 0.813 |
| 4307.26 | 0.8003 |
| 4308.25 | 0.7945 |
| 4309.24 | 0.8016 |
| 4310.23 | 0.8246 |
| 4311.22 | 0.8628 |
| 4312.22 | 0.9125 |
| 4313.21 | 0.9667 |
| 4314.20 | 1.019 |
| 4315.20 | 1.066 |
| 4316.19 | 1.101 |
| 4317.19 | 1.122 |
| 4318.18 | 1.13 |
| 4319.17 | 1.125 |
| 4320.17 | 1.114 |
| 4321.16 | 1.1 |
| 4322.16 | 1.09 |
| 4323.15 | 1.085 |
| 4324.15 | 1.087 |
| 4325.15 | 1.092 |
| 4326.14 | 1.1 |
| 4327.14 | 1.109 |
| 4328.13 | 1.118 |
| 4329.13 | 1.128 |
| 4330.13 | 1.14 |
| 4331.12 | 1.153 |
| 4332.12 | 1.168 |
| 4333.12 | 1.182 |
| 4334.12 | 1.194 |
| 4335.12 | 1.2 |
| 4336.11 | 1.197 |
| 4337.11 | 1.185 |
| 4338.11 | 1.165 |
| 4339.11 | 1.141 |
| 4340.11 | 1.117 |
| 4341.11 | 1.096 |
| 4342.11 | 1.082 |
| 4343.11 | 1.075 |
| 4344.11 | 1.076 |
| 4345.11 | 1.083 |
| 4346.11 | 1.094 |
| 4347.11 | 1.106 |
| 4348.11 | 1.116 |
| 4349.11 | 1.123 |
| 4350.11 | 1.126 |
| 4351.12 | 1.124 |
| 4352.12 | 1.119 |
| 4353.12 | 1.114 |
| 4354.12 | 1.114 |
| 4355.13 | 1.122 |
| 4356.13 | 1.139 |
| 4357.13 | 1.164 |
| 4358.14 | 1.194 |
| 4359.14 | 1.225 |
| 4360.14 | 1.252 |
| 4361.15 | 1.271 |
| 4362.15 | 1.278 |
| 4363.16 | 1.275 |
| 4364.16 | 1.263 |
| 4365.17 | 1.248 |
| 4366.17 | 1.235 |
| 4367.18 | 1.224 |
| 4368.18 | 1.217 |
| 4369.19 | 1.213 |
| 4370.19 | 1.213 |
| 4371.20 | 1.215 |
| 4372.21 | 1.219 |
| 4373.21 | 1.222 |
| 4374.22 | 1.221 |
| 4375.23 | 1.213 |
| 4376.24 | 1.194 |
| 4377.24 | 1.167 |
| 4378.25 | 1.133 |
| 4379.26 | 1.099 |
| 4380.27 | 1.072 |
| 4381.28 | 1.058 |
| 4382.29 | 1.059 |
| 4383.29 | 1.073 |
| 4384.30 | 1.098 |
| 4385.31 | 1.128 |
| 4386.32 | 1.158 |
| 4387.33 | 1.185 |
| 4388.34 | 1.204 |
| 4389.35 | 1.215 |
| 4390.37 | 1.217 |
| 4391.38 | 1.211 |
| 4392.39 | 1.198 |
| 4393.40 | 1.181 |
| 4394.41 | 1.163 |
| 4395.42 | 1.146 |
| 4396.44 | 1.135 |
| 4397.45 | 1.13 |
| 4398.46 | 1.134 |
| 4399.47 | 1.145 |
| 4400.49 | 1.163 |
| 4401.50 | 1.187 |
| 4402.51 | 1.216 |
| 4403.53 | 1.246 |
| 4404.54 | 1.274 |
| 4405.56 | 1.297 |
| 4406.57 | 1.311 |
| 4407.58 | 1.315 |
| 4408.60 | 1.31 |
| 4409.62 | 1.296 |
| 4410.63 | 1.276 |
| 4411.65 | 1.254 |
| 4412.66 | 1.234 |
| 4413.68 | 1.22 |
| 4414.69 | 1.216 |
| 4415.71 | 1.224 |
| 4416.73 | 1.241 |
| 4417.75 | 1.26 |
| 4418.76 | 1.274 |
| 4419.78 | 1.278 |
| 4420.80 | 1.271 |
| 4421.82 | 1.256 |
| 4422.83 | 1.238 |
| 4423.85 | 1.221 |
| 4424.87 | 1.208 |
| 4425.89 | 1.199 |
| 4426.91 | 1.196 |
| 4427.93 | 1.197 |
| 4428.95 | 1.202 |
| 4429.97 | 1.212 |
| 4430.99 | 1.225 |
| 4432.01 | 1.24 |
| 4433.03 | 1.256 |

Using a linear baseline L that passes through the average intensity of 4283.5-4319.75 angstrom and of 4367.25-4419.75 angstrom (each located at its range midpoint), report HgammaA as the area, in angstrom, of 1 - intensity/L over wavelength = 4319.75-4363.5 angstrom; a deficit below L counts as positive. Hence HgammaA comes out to -4.5 angstrom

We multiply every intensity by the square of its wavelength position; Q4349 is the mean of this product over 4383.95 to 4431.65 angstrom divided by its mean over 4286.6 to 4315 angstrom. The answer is 1.48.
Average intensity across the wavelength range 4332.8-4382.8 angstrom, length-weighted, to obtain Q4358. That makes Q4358 1.16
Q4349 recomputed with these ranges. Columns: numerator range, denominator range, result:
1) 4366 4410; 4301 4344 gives 1.18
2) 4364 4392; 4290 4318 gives 1.38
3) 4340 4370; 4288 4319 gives 1.34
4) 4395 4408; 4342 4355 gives 1.12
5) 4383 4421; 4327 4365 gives 1.08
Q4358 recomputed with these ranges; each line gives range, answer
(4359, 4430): 1.21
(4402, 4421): 1.26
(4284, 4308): 0.871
